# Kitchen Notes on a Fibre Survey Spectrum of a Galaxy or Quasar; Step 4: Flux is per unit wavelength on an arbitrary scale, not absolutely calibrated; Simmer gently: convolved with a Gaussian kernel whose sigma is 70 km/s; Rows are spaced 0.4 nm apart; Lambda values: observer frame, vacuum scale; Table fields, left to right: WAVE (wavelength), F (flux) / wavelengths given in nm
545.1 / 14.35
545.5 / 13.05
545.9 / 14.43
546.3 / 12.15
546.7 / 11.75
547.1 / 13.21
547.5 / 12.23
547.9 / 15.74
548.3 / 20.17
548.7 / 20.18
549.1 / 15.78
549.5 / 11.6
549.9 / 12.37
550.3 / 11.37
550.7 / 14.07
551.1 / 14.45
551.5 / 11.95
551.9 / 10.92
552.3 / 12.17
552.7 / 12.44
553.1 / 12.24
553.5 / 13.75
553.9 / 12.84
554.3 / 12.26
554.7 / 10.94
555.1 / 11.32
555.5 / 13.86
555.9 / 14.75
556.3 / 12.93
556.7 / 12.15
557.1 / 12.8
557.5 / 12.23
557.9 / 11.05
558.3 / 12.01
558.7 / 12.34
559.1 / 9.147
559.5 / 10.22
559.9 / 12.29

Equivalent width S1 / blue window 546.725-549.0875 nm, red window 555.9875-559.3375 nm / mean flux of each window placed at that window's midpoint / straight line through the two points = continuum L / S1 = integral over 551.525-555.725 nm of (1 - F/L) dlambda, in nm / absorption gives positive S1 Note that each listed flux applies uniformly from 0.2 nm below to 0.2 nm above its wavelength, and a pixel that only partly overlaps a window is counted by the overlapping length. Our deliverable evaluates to 0.39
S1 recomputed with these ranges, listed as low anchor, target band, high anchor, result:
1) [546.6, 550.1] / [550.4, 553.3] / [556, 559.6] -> 0.25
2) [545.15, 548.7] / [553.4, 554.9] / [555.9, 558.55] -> 0.08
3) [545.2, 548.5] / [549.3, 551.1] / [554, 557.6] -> 0.13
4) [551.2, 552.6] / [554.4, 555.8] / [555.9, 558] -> 0.01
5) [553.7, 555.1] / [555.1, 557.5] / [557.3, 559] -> -0.25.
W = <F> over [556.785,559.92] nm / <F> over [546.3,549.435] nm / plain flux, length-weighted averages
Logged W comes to 0.8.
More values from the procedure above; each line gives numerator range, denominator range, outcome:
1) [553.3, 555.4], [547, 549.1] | 0.75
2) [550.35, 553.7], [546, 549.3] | 0.84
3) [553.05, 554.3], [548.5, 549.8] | 0.83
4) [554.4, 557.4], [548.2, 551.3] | 0.85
